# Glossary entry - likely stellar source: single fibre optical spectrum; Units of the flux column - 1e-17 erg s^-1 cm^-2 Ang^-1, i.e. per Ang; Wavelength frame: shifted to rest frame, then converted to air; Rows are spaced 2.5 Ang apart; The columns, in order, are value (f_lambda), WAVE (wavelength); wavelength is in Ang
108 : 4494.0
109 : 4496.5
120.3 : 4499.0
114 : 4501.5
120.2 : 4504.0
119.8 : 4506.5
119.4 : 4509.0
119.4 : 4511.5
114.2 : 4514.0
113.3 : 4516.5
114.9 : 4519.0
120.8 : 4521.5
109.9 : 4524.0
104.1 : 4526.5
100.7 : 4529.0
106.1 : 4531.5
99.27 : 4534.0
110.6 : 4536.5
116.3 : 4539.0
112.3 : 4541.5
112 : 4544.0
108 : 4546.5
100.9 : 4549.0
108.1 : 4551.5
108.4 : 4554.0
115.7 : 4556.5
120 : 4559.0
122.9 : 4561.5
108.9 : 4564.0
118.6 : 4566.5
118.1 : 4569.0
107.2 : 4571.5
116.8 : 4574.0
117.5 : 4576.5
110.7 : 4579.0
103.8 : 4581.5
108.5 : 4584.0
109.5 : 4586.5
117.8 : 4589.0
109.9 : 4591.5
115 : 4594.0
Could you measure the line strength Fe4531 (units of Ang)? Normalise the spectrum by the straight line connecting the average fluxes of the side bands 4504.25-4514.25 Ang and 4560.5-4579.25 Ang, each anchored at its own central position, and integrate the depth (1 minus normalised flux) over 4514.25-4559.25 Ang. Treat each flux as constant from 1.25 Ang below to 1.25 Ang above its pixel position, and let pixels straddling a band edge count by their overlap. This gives 2.77 Ang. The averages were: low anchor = 119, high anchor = 115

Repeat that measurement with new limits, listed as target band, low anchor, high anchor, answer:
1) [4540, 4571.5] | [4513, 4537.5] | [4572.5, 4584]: -0.6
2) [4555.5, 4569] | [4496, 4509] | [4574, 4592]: -0.5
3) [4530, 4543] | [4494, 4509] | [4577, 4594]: 0.6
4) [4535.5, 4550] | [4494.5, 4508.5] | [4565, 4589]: 0.5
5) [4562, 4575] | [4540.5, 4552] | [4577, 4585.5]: -0.7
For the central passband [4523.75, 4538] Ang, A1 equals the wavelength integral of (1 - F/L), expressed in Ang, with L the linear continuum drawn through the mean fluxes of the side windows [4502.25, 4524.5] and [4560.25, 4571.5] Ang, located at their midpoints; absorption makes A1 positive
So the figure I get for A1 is 1.4 Ang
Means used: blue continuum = 117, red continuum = 116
